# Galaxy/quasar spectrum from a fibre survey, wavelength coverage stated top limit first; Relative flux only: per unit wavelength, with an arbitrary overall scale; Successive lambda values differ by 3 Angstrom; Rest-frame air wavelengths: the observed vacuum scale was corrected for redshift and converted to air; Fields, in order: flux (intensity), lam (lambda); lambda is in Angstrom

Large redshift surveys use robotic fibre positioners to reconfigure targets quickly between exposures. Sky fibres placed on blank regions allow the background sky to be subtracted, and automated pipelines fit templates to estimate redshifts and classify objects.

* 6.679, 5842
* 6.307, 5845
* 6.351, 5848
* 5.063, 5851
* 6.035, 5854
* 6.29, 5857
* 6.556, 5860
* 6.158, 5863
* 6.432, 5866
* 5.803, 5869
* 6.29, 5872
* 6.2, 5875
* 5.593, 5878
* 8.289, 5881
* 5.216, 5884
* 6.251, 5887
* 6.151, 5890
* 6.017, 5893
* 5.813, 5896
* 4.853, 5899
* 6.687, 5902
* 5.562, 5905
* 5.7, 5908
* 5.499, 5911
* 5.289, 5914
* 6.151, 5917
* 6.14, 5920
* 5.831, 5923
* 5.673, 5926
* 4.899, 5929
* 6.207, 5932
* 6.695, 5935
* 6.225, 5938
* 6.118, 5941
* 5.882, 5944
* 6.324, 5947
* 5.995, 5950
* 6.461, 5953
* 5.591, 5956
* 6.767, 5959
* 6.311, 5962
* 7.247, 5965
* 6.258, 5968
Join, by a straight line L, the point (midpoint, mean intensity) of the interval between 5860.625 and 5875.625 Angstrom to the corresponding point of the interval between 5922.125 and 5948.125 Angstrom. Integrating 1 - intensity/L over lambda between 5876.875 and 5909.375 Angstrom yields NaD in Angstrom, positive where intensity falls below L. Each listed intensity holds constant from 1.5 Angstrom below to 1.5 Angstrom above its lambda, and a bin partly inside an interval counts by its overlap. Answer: 0.5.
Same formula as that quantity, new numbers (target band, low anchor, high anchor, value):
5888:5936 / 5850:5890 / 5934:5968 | 3.3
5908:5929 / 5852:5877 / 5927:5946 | 1.2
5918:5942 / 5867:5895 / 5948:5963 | 0.9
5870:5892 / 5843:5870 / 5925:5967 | -0.5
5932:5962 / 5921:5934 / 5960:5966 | 0.2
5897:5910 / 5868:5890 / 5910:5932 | 0.5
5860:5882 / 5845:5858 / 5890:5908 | -1.7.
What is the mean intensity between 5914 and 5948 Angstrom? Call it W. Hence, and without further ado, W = 5.98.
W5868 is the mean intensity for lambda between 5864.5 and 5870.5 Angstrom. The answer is 6.12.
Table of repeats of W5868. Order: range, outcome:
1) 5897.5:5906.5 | 5.7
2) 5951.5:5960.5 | 6.27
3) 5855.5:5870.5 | 6.25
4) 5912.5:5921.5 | 5.86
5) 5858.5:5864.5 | 6.36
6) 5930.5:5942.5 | 6.31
